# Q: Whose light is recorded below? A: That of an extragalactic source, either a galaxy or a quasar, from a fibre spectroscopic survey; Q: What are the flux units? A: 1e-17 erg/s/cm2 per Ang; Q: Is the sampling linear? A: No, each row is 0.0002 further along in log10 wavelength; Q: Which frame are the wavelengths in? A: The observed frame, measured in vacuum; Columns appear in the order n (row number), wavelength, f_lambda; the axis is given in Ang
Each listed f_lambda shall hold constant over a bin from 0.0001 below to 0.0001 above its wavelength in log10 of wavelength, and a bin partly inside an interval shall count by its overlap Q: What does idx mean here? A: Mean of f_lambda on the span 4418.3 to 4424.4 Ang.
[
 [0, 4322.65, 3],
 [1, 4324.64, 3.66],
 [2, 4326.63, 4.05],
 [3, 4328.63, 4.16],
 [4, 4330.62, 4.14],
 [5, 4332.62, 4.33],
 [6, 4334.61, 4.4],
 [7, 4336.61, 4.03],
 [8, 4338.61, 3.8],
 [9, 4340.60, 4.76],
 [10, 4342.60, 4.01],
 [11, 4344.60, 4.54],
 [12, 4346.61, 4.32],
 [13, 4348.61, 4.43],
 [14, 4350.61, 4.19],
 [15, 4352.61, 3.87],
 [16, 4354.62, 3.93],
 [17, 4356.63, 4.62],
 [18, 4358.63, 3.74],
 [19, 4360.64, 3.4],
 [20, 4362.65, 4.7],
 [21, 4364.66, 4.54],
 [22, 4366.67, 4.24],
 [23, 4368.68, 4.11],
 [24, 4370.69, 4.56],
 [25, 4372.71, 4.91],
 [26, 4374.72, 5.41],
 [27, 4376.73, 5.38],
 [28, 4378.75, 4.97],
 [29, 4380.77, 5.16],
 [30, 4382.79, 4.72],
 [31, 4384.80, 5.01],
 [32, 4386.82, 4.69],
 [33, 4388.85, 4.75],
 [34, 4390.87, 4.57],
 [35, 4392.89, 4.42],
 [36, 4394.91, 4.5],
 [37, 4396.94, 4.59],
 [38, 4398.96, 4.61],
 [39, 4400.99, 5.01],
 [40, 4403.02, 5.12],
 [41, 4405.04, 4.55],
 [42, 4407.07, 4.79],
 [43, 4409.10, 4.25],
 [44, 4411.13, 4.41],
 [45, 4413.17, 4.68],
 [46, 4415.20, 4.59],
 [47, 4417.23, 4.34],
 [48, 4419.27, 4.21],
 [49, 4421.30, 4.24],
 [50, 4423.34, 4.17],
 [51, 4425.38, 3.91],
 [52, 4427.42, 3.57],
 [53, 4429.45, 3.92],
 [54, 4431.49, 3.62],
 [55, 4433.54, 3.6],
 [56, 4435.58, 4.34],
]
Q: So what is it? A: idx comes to 4.2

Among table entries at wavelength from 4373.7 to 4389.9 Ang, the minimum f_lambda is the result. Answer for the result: 4.69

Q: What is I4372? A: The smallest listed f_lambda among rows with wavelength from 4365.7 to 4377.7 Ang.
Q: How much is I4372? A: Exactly 4.11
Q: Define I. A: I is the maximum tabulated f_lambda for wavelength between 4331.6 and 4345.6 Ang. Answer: 4.76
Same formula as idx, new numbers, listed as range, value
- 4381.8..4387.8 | 4.81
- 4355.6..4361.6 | 3.92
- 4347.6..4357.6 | 4.21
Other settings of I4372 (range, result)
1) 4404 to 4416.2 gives 4.25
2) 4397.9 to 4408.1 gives 4.55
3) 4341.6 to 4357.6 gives 3.87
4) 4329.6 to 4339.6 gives 3.8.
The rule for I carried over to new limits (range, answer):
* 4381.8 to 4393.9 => 5.01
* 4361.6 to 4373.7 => 4.91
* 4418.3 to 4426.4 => 4.24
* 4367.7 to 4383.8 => 5.41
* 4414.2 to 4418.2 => 4.59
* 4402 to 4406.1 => 5.12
